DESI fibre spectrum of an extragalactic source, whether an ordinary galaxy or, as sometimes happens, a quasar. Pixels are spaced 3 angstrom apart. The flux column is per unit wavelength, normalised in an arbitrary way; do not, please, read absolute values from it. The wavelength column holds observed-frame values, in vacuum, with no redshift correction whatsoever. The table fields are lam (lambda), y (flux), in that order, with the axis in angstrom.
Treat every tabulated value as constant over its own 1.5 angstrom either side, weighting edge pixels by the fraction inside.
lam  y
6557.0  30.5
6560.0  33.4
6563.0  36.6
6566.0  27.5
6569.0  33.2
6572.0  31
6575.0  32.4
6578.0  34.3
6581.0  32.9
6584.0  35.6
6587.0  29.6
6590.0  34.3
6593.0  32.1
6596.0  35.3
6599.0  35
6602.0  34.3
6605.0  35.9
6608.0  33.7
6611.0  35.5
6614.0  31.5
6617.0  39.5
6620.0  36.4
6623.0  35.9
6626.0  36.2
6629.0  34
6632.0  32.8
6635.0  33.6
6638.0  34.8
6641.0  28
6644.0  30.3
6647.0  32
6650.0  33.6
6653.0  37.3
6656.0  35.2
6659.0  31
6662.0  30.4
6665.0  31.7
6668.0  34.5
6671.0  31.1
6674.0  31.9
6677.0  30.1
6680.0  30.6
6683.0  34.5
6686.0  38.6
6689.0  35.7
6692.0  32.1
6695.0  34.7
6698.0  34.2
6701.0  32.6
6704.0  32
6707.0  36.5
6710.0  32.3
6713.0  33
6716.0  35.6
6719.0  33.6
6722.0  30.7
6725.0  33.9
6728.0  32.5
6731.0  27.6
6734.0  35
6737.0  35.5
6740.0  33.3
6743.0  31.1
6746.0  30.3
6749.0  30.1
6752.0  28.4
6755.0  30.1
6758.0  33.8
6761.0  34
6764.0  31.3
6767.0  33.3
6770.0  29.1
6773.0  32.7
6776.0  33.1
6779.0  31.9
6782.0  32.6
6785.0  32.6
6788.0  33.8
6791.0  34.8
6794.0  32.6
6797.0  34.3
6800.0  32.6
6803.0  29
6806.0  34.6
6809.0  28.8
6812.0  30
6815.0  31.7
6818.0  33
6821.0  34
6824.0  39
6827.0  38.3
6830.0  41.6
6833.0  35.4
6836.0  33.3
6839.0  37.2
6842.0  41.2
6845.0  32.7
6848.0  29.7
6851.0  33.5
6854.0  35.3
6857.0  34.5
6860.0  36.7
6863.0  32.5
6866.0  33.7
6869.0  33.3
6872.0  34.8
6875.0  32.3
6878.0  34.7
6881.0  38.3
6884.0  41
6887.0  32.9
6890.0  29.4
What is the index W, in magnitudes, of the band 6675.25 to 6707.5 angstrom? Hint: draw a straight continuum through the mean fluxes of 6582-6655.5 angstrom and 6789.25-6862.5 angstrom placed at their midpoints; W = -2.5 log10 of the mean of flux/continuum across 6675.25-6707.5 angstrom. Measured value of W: 0.01 mag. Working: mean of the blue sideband 34.1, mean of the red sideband 34.3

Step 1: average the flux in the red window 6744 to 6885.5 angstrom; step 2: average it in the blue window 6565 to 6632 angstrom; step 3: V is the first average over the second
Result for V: 0.99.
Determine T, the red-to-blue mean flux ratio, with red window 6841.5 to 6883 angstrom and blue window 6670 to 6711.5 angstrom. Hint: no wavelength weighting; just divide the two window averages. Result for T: 1.0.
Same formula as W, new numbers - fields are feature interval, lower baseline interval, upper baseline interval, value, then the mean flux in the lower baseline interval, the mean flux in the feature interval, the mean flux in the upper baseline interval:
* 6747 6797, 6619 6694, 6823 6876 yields 0.075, 33.3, 32.2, 35.3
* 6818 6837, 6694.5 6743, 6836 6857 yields -0.066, 33.2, 36.7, 34.8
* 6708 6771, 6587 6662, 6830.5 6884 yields 0.074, 33.9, 32.2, 35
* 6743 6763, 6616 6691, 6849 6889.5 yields 0.098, 33.5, 31.1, 34.7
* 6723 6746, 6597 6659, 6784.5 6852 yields 0.054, 34.2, 32.5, 34.1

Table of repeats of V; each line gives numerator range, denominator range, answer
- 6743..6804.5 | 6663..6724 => 0.96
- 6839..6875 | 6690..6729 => 1.03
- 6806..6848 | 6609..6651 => 1.03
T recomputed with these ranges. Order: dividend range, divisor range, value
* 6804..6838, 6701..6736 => 1.04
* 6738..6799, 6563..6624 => 0.95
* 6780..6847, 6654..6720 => 1.03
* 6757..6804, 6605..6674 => 0.97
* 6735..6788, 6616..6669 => 0.95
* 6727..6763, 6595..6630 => 0.90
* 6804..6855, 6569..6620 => 1.02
